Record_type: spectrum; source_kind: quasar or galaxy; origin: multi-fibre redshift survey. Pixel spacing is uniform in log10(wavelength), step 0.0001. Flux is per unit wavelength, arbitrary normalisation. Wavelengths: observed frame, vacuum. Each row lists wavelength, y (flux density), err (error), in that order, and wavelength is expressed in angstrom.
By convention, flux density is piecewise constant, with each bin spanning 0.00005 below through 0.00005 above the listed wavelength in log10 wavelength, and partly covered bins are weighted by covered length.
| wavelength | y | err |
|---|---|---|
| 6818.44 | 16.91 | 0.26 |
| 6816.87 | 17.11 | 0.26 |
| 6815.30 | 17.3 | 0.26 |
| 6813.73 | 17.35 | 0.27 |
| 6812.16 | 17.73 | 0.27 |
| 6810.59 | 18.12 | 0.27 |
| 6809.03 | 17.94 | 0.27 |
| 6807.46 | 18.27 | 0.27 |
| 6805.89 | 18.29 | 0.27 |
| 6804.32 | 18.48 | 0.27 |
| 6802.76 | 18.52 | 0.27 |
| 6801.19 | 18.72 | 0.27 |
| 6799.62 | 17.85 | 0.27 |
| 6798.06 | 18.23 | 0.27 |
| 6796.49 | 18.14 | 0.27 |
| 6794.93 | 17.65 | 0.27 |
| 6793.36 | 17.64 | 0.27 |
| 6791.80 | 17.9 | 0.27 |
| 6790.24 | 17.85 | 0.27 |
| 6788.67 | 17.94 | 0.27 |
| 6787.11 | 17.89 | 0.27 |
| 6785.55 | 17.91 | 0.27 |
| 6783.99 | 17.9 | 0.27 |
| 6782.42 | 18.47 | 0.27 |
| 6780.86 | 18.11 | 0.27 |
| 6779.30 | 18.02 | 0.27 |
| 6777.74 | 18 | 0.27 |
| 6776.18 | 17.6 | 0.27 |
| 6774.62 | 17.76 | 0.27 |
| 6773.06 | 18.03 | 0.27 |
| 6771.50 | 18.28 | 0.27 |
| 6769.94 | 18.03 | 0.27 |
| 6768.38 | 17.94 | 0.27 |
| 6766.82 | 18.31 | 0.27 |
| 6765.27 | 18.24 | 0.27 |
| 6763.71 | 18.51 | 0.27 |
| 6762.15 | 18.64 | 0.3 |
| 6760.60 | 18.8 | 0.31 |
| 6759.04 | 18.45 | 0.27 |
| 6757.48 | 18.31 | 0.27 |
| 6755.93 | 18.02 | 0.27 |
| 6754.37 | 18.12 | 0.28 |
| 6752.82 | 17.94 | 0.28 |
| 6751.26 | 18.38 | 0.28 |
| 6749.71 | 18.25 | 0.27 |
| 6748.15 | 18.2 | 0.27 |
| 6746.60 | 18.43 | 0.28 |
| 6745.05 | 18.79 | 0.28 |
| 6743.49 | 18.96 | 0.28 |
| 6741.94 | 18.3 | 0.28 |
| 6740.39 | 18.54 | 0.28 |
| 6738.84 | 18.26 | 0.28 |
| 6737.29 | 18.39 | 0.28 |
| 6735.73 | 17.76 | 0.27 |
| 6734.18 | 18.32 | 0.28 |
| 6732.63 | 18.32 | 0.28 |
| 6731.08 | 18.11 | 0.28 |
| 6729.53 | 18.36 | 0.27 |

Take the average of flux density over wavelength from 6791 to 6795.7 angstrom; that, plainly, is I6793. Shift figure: 17.7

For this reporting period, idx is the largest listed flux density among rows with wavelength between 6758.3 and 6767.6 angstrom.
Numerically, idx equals 18.8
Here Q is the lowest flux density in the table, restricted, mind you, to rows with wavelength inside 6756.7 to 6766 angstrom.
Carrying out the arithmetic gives 18.24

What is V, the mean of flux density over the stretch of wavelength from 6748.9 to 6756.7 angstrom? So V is 18.1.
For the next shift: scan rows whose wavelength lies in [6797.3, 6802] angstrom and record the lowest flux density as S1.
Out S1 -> 17.85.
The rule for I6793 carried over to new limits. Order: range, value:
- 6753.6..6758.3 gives 18.1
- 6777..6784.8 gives 18.1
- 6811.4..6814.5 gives 17.5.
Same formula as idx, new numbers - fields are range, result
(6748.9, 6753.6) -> 18.38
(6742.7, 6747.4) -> 18.96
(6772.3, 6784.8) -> 18.47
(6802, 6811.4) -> 18.52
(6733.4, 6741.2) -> 18.54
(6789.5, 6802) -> 18.72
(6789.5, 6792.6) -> 17.9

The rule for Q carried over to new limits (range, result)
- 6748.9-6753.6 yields 17.94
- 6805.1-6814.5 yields 17.35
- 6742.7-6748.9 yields 18.2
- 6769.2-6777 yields 17.6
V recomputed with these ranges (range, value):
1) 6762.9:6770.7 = 18.2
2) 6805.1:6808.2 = 18.2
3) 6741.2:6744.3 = 18.6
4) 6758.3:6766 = 18.5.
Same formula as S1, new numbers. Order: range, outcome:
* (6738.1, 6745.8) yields 18.26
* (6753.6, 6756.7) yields 18.02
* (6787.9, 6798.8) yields 17.64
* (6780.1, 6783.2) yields 18.11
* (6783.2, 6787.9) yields 17.89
